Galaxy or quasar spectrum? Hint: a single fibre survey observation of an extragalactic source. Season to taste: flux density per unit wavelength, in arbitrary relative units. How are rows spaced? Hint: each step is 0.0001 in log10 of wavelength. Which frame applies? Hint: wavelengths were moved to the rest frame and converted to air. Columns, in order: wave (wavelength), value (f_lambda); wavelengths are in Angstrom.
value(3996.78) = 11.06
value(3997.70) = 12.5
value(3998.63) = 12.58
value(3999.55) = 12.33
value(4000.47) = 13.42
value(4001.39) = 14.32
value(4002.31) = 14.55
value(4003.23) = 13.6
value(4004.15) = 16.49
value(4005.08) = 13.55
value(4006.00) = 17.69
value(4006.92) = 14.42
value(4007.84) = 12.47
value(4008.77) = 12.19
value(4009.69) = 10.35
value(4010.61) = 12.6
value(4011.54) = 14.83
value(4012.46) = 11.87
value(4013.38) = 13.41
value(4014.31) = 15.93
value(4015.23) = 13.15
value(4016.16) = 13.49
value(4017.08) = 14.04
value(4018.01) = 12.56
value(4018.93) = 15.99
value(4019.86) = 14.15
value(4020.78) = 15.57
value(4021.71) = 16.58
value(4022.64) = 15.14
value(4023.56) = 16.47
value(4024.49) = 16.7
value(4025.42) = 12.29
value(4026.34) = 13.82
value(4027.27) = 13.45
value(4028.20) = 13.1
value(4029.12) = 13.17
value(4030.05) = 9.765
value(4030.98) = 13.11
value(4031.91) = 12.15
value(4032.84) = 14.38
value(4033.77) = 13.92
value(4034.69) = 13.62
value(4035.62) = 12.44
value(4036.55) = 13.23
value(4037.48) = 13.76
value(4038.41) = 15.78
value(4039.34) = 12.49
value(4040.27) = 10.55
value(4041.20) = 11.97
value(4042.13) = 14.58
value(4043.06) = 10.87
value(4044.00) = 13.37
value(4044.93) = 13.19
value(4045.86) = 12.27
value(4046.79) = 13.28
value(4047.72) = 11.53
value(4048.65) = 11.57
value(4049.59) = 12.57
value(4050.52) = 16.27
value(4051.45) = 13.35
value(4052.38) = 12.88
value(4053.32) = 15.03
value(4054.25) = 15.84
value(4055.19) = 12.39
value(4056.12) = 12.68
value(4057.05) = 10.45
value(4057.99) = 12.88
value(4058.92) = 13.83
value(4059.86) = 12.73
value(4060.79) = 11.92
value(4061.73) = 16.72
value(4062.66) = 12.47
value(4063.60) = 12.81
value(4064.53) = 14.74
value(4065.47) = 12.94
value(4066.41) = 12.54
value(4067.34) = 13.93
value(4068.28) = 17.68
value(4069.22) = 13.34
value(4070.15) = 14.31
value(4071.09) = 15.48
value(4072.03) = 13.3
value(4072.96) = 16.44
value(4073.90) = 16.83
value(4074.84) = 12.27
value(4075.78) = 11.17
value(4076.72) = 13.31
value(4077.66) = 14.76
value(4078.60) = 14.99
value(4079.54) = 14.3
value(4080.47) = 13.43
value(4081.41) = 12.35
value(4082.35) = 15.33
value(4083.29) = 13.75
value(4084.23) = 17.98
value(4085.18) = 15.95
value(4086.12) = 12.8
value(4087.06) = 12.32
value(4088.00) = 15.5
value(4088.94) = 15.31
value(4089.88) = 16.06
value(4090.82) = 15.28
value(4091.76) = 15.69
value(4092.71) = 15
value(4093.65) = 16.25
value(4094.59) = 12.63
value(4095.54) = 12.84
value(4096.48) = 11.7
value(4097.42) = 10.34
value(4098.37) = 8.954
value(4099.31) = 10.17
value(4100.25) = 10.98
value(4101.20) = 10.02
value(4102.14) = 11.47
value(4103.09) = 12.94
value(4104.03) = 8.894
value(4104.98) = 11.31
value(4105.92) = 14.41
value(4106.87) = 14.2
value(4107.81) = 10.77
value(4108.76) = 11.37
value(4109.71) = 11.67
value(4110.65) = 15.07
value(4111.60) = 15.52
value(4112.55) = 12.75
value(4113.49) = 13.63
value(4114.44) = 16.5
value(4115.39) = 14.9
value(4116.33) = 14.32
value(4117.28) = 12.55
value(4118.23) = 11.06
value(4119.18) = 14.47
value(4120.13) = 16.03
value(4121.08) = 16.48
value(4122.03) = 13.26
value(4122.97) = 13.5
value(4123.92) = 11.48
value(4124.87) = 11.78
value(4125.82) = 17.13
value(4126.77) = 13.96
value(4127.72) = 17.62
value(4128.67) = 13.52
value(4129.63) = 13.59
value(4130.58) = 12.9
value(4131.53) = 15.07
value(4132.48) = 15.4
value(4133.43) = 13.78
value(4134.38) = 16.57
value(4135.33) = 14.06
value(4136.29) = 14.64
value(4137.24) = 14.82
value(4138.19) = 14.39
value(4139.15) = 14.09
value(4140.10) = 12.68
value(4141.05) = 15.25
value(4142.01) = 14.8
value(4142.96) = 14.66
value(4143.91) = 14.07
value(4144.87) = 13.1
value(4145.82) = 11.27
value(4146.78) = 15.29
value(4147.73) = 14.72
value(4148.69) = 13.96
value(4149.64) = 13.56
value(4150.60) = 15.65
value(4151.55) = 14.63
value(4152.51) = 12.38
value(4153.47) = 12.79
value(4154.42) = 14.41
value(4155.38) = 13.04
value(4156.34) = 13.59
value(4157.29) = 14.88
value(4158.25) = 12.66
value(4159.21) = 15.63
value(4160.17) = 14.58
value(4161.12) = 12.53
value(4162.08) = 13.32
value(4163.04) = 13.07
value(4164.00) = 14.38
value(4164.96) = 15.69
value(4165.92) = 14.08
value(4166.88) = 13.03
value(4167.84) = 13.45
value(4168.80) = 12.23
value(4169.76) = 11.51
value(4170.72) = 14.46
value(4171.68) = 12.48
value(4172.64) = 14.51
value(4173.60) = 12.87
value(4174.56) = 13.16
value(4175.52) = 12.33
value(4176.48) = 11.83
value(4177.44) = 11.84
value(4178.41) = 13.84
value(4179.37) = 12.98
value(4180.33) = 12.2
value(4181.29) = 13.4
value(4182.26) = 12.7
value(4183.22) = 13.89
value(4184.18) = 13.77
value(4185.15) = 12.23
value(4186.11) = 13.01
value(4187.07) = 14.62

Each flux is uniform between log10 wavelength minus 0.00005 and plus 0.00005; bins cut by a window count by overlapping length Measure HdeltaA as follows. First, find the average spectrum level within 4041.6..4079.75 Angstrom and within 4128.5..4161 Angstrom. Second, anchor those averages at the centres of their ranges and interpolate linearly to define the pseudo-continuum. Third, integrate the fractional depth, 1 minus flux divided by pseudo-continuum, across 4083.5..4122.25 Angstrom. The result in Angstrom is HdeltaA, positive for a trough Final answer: 1.3 Angstrom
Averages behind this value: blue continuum 13.6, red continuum 14.1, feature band 13.4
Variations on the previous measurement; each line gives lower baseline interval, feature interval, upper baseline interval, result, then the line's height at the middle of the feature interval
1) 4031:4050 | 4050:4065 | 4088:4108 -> -0.85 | 12.8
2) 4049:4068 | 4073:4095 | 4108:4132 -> -1.37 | 13.7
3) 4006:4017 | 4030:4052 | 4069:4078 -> 1.22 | 13.7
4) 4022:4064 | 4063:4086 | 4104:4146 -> -1.31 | 13.5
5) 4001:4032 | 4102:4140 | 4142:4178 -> -0.39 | 13.7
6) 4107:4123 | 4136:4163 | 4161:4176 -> -0.93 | 13.5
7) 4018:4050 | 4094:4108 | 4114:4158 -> 2.44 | 13.9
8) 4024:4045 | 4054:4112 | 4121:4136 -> 1.15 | 13.7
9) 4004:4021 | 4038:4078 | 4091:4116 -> -0.53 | 13.3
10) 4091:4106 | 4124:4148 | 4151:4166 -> -2.04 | 13.2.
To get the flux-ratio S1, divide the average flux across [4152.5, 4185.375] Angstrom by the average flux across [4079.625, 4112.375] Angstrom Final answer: 1.01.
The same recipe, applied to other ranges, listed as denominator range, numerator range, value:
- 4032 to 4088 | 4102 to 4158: 1.02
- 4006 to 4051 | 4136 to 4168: 1.04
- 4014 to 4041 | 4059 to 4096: 1.04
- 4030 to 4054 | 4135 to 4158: 1.07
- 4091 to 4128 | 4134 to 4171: 1.06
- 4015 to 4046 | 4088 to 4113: 0.94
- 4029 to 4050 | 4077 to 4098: 1.12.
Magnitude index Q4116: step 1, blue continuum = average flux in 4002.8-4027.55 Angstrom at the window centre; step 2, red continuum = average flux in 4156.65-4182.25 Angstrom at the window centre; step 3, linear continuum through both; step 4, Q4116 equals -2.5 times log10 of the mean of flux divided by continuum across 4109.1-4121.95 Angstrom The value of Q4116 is -0.04 mag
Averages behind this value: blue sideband 14.2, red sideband 13.3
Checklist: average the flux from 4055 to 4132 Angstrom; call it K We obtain 13.6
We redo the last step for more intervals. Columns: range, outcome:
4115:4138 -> 14.3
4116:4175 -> 13.9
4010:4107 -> 13.5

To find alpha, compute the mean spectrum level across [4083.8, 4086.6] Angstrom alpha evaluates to 15.5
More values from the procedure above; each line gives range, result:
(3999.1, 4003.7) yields 13.7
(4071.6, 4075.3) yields 14.7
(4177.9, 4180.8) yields 13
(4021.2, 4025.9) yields 15.4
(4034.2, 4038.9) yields 13.8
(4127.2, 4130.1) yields 14.9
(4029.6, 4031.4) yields 11.4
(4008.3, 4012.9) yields 12.4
